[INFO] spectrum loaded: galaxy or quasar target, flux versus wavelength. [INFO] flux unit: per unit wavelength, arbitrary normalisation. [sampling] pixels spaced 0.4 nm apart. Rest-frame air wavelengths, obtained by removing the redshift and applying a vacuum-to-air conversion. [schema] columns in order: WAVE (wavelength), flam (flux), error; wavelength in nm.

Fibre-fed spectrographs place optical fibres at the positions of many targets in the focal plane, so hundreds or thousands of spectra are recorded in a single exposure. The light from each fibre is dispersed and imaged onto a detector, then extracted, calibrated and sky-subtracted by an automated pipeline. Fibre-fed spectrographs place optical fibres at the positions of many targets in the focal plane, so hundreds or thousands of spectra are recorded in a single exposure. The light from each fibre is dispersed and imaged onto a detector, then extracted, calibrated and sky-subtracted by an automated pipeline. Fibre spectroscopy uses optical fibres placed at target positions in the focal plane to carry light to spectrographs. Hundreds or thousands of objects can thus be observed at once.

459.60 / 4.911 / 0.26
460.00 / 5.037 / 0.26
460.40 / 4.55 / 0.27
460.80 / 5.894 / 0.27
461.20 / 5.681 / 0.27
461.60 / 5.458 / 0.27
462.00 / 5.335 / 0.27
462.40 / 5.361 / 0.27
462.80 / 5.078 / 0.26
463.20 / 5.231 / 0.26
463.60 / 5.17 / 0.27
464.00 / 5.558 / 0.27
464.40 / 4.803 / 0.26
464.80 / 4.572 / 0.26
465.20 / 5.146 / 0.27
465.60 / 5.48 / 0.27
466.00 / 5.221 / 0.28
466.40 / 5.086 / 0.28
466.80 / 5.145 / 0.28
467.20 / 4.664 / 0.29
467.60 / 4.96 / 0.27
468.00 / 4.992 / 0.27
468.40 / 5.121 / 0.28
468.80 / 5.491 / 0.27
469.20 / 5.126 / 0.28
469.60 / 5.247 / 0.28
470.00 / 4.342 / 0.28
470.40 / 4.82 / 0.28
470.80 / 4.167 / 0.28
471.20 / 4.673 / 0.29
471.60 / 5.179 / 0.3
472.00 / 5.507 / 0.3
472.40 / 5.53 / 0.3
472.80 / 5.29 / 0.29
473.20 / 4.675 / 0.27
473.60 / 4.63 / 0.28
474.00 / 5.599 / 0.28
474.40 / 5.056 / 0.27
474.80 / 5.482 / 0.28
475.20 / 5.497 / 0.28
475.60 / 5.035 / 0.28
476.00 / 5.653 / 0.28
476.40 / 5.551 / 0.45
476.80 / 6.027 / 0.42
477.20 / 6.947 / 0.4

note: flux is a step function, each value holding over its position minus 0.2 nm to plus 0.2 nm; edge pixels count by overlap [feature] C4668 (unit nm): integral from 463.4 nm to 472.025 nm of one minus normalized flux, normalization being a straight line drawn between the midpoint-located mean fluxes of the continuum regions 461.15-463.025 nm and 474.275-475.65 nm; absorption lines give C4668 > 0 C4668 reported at 0.521 nm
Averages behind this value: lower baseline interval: 5.36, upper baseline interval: 5.3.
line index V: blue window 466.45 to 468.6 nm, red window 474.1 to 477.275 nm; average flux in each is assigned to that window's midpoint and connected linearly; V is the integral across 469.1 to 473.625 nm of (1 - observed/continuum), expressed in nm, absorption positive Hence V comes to 0.29 nm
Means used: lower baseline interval 4.98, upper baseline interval 5.6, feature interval 4.94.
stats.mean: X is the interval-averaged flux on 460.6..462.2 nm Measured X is 5.59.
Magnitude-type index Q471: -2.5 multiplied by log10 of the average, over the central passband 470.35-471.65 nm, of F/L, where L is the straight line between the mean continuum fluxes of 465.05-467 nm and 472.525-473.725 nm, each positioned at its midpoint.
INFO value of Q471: 0.08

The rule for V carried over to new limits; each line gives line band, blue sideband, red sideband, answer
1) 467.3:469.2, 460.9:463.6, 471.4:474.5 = 0.05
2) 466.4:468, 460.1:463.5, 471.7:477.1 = 0.12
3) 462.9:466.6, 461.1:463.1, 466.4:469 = 0.06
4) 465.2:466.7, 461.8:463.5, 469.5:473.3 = -0.03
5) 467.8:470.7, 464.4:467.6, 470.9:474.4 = 0.04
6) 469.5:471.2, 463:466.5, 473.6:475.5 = 0.20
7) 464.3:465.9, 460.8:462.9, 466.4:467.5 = 0.03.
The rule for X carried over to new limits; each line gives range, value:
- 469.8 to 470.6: 4.58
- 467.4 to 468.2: 4.98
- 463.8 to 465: 4.98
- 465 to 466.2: 5.28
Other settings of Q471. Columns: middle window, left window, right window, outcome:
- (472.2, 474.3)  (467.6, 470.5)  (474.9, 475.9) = 0.02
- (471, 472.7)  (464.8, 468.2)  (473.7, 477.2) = 0.03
